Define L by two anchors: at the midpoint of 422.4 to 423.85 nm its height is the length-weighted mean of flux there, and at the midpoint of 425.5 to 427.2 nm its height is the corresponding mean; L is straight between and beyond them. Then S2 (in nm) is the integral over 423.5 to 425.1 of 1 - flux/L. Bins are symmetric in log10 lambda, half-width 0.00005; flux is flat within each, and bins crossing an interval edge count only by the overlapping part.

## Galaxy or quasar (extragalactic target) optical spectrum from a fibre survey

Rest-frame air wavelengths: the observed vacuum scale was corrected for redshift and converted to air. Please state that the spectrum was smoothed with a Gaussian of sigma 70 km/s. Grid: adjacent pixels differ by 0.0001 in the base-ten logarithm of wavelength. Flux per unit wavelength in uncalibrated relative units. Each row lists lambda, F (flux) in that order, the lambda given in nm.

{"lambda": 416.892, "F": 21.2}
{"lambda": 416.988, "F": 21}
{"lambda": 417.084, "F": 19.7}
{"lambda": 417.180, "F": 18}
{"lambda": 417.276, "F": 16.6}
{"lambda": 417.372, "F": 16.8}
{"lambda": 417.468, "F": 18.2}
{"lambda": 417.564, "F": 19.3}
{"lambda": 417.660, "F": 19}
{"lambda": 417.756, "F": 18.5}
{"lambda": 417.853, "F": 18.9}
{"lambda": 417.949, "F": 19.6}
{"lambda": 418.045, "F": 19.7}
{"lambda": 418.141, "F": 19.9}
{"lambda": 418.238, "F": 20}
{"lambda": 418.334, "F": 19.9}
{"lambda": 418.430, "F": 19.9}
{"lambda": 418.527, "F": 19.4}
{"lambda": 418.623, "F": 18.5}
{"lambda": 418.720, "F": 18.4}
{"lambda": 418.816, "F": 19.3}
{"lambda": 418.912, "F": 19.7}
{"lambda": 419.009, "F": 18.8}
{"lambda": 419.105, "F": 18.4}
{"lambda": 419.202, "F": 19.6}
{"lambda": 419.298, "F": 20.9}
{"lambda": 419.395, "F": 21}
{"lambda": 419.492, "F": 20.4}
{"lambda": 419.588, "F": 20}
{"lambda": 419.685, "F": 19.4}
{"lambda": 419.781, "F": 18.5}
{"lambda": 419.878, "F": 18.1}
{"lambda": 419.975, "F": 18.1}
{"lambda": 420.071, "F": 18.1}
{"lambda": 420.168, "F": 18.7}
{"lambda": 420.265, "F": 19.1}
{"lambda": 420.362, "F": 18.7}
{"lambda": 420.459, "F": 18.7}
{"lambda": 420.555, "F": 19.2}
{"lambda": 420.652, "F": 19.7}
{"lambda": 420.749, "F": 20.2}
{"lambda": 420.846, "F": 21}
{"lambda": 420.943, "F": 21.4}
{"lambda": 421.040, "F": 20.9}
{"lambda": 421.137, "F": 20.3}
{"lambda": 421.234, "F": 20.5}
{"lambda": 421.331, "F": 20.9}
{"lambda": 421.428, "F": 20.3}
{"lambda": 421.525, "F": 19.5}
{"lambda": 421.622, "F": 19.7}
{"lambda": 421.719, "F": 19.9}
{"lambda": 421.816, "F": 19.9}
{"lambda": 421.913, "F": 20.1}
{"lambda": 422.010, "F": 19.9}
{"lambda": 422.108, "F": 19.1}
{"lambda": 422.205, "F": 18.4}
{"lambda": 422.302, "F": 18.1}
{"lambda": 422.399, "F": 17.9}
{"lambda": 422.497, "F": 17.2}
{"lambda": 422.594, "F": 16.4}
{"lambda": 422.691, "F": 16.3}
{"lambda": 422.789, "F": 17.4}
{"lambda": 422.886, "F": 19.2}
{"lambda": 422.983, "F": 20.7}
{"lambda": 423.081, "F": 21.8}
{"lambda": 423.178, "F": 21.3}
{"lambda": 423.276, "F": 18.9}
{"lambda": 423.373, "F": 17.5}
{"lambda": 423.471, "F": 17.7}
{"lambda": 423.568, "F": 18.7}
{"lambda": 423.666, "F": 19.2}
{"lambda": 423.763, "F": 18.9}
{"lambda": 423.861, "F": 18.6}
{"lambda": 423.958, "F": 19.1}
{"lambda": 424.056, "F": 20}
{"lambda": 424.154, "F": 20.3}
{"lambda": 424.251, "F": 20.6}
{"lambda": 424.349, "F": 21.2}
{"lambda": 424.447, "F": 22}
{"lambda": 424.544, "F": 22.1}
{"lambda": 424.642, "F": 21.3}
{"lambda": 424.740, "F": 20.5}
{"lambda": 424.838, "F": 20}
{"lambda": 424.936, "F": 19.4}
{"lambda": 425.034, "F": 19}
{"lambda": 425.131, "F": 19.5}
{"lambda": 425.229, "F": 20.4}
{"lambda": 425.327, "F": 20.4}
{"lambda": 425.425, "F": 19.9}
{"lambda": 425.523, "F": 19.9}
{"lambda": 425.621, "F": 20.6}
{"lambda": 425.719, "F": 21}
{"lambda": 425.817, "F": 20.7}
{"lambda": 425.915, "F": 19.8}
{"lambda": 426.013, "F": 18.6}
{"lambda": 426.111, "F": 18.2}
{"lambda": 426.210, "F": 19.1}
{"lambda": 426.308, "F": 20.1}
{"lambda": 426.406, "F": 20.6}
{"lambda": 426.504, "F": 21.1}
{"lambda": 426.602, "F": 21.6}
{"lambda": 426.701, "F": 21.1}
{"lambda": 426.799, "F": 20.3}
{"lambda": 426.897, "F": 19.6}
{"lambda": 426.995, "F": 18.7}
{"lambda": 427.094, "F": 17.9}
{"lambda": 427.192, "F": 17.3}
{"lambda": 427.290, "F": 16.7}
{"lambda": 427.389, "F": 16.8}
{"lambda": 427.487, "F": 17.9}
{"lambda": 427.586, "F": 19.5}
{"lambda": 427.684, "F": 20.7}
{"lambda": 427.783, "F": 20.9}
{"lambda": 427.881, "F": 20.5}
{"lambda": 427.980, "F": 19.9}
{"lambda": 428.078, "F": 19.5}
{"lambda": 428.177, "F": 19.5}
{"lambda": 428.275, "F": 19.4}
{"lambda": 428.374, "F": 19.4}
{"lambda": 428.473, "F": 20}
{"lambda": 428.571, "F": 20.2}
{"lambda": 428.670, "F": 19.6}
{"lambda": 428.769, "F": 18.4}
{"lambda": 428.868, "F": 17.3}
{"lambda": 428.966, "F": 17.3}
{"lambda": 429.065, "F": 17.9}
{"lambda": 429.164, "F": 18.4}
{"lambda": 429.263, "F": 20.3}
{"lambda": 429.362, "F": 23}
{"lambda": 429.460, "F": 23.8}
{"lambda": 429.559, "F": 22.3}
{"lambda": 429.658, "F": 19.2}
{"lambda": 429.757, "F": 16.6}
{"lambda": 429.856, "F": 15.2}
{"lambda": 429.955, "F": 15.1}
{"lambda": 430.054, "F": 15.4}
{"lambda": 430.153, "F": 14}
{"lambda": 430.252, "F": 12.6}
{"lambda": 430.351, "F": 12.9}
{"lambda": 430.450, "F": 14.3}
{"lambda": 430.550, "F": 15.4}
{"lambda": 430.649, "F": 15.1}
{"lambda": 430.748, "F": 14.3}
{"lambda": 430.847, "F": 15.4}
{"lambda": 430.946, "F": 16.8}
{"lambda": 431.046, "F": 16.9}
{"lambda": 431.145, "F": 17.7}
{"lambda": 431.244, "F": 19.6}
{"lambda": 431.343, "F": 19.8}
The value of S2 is -0.08 nm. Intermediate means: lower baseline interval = 18.6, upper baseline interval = 19.8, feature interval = 20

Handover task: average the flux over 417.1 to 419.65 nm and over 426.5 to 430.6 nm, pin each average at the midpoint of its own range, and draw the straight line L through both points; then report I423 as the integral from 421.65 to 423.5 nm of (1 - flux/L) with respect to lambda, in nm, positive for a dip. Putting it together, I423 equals 0.005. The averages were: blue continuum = 19.2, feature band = 18.8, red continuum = 18.5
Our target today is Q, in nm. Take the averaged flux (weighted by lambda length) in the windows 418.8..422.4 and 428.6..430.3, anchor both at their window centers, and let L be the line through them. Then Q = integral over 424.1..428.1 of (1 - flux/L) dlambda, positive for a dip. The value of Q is -0.27 nm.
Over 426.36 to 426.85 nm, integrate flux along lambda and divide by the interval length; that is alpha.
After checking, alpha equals 20.9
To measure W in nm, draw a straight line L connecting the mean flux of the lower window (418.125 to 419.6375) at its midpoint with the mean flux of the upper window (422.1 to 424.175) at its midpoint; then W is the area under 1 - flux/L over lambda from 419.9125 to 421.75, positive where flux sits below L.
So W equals -0.05 nm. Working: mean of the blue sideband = 19.6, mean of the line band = 19.7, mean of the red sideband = 18.7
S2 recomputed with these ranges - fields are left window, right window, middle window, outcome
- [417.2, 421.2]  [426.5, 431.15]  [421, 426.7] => -0.29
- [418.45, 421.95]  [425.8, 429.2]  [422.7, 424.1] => 0.02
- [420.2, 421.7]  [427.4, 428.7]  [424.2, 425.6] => -0.04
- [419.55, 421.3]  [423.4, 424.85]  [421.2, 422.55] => 0.02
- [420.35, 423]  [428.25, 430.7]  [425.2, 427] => -0.17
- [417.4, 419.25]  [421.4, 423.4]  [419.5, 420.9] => 0.00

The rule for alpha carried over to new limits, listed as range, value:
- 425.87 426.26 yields 18.9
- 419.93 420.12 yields 18.1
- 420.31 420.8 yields 19.3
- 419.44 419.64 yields 20.2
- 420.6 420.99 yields 20.5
